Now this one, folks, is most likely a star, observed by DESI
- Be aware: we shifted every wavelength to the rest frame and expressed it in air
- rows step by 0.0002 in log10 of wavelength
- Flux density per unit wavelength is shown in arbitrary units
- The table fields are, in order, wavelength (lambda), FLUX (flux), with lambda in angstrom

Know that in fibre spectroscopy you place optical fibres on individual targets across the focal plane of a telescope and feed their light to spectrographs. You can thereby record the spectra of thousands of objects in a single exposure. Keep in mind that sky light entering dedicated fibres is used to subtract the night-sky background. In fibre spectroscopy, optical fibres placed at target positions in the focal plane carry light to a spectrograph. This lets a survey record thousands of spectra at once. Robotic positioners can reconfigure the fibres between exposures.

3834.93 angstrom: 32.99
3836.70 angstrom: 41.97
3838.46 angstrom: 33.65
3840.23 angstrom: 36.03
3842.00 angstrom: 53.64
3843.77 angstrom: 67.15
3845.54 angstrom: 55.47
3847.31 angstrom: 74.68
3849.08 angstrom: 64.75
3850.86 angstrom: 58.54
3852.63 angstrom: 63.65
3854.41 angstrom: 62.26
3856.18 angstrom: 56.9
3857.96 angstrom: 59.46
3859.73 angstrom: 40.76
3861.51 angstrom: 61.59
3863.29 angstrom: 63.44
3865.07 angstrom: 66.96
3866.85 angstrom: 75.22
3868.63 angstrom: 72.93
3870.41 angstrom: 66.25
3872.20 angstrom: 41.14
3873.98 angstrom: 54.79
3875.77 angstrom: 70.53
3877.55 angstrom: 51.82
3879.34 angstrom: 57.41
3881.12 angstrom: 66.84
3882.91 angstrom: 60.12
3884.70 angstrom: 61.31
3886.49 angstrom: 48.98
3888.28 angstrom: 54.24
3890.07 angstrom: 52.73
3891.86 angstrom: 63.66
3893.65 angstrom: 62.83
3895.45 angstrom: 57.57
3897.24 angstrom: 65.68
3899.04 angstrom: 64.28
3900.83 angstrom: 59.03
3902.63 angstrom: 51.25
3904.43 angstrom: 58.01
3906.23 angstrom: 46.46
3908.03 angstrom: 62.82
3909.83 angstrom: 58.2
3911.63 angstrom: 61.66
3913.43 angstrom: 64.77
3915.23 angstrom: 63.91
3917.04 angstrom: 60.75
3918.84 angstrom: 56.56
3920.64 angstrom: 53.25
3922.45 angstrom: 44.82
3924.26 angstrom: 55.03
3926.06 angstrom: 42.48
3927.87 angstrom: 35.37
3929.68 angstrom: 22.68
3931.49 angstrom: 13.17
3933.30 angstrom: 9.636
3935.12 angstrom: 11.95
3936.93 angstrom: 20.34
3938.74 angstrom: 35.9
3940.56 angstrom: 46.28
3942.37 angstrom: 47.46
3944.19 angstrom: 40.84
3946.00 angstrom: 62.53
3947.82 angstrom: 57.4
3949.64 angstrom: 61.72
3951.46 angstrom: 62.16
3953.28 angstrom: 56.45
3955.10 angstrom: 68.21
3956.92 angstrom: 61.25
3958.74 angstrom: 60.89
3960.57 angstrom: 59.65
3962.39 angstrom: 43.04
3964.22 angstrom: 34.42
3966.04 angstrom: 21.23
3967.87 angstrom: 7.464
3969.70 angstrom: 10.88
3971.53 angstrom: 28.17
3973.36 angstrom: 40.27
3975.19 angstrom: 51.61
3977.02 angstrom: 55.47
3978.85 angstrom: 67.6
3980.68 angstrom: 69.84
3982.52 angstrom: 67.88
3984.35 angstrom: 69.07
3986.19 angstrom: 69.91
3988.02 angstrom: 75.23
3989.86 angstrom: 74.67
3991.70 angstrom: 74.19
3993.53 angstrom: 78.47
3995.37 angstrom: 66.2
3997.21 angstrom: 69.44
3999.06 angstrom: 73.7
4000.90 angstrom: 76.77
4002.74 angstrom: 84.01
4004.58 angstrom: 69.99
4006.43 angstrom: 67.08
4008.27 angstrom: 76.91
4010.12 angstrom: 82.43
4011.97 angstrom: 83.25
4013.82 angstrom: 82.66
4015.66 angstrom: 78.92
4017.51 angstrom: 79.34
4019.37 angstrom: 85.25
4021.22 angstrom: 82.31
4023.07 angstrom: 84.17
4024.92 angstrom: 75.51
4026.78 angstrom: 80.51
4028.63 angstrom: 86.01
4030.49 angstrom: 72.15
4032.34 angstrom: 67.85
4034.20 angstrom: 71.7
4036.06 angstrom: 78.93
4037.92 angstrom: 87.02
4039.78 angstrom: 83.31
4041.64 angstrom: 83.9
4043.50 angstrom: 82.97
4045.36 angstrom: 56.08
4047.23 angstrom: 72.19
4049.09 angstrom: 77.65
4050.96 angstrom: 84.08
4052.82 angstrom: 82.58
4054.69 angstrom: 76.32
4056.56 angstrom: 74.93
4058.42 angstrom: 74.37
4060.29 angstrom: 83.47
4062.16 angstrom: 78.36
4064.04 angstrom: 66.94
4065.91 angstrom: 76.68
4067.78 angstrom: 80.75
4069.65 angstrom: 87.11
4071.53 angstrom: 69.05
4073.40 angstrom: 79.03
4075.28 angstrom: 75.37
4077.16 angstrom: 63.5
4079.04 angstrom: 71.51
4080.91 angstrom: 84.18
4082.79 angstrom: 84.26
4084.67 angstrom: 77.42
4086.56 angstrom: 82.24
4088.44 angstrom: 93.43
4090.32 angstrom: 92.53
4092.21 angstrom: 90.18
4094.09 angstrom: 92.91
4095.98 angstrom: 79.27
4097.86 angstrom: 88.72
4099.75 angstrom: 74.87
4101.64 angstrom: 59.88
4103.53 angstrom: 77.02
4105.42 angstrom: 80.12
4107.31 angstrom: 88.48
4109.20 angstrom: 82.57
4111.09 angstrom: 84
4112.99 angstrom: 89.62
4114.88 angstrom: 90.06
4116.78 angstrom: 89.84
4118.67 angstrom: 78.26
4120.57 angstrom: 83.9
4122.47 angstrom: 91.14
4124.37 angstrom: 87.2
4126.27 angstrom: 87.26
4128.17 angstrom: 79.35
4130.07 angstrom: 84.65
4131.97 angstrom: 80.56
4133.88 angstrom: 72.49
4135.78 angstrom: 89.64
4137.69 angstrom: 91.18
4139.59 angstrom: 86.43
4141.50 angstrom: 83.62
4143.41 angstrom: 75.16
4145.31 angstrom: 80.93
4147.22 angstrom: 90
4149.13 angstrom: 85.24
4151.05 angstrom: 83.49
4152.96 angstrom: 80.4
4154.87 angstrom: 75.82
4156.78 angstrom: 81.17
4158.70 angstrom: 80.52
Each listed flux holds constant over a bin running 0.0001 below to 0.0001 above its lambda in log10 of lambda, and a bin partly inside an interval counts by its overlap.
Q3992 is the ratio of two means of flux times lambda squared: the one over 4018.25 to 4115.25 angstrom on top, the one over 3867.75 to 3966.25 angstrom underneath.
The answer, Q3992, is 1.7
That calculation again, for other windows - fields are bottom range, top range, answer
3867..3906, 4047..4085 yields 1.43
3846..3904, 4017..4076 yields 1.41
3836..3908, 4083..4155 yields 1.63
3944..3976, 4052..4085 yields 1.77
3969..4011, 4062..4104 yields 1.27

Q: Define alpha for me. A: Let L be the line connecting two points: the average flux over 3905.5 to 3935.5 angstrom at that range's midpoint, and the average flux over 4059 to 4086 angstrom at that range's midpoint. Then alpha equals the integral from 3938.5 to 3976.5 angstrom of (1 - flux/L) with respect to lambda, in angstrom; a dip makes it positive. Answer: 4.90 angstrom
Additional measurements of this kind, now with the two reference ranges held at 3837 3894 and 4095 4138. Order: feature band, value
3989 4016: -1.50 angstrom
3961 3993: 8.51 angstrom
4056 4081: 0.77 angstrom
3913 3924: 1.17 angstrom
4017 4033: -1.17 angstrom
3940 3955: 2.54 angstrom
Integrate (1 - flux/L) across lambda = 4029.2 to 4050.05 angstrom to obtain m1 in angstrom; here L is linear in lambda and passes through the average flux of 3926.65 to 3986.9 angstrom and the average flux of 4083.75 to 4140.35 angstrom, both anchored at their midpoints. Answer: -3.3 angstrom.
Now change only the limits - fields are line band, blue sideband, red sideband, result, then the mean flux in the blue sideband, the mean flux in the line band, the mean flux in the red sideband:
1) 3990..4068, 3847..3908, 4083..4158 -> -2.9 angstrom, 59.8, 77.3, 83.6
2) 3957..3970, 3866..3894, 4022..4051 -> 6.1 angstrom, 60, 36.7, 77.6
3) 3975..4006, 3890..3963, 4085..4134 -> -4.1 angstrom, 50.8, 70.6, 84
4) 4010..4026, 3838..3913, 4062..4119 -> -1.7 angstrom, 58.9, 81.5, 81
